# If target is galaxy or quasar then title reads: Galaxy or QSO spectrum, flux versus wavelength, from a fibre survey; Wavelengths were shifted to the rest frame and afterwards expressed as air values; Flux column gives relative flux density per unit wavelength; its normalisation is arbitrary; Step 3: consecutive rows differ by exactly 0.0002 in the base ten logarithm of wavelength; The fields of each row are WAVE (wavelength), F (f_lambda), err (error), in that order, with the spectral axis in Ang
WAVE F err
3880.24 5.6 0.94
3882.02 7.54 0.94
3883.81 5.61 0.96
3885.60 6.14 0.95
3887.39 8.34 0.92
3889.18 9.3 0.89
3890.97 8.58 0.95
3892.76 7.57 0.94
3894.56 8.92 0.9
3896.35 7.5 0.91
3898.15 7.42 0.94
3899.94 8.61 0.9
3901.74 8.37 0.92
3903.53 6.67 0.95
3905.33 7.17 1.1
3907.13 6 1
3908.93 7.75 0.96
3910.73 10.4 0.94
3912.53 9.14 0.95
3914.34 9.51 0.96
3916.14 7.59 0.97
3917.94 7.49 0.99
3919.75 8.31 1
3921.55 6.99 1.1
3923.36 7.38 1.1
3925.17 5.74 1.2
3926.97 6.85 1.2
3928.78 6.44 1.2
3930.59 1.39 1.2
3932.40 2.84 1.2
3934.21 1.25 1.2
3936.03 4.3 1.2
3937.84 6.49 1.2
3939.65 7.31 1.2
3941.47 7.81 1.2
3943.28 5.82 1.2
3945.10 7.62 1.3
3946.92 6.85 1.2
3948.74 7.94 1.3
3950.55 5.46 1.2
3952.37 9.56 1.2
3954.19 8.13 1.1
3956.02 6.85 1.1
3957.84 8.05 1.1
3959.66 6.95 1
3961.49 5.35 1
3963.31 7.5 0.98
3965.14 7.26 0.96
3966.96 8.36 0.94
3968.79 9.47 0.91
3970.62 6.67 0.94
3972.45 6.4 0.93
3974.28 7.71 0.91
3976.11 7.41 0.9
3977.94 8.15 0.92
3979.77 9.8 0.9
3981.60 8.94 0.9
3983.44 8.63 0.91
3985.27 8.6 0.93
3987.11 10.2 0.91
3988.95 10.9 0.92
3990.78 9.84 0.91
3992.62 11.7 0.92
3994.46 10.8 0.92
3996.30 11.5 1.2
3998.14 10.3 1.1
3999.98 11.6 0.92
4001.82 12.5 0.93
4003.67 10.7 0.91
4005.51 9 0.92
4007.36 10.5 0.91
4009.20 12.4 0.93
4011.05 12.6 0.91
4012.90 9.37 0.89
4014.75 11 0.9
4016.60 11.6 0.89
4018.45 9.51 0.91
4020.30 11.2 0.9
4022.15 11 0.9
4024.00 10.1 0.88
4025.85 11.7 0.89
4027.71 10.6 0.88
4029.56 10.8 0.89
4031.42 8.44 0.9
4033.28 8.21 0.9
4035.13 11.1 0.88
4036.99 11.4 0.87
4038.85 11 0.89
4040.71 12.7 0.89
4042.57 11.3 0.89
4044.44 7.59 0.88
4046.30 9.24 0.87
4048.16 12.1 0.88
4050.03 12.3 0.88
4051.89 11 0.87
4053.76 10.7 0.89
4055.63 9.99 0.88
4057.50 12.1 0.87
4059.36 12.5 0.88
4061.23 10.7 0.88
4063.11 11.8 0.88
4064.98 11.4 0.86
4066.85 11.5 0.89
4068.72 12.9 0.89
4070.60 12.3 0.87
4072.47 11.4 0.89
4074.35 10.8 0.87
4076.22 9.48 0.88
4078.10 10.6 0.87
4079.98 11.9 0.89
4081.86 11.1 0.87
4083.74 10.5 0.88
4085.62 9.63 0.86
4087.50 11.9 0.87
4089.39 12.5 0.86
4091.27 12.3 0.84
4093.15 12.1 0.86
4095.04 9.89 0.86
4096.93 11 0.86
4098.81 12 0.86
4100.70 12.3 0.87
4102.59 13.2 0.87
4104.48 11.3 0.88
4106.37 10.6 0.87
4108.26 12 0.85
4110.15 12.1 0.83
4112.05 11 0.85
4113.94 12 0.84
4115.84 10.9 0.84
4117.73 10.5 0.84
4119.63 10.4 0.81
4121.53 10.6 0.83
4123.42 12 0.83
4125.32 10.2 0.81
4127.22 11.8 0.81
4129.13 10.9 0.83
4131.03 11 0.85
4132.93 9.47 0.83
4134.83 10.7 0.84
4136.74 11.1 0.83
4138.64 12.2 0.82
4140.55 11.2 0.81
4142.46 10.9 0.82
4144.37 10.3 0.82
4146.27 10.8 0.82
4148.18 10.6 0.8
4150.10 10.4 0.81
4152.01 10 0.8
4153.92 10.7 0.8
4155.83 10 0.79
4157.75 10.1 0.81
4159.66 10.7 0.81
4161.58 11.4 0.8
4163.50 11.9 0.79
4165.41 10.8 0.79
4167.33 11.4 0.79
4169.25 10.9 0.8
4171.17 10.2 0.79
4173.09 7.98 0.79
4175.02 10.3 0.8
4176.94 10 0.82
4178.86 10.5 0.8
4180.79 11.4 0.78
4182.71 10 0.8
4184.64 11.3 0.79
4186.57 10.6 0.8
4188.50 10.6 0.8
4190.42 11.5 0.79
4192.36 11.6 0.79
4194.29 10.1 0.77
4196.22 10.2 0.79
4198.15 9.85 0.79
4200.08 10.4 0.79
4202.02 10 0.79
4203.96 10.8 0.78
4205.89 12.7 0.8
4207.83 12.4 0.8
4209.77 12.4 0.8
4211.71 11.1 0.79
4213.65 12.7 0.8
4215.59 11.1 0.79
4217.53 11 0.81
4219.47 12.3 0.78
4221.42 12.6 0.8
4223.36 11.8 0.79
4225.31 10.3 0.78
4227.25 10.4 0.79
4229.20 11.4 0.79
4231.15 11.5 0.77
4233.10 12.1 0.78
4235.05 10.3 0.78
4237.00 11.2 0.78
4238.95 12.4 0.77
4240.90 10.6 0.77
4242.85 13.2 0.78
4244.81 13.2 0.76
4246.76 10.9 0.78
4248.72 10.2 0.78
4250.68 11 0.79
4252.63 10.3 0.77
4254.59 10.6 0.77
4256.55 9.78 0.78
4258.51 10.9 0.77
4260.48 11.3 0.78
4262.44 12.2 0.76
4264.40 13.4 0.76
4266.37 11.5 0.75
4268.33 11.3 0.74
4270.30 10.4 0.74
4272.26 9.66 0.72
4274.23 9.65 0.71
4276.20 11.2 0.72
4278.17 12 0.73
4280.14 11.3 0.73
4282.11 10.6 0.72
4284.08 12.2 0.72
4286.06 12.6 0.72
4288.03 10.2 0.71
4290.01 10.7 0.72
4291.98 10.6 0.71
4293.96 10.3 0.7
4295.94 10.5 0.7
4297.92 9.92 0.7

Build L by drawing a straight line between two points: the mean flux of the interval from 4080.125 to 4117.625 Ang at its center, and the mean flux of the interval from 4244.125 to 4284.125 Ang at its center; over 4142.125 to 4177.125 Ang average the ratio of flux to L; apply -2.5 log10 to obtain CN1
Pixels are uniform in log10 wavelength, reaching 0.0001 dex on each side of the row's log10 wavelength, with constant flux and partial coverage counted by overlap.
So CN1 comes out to 0.08 mag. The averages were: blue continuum 11.5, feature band 10.5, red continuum 11.1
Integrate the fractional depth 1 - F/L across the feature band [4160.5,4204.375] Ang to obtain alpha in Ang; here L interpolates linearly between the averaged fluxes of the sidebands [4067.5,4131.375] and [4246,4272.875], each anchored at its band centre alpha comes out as 2.2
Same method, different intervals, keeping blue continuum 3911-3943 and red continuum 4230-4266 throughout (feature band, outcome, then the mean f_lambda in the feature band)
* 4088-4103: -4.77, 11.9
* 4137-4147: -1.40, 11.1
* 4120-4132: -1.99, 11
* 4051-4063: -4.02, 11.2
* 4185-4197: -0.35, 10.8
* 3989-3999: -4.64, 10.8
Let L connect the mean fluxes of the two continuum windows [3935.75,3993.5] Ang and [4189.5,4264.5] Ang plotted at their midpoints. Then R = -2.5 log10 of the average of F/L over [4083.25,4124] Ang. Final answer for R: -0.17 mag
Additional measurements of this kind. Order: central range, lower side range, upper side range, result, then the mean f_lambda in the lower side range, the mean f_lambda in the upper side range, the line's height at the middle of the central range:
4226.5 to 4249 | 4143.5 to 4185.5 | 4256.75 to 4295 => -0.056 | 10.5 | 11.1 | 10.9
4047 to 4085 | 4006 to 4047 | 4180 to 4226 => -0.059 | 10.6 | 11.2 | 10.7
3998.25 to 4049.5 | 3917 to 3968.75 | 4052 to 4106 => -0.142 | 6.56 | 11.4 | 9.44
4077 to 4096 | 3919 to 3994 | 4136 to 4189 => -0.190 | 7.33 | 10.7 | 9.42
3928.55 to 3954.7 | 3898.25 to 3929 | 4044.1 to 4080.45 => 0.382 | 7.69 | 11.2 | 8.35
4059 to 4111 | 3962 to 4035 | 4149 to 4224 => -0.115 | 9.82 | 10.9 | 10.3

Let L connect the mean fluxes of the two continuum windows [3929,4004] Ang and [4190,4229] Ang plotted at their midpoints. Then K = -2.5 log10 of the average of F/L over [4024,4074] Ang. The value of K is -0.21 mag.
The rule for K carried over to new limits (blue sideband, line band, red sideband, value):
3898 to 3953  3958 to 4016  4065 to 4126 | -0.11 mag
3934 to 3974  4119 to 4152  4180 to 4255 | -0.10 mag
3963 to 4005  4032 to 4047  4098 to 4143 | -0.02 mag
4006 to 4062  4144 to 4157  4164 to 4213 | 0.04 mag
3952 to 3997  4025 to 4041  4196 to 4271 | -0.15 mag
